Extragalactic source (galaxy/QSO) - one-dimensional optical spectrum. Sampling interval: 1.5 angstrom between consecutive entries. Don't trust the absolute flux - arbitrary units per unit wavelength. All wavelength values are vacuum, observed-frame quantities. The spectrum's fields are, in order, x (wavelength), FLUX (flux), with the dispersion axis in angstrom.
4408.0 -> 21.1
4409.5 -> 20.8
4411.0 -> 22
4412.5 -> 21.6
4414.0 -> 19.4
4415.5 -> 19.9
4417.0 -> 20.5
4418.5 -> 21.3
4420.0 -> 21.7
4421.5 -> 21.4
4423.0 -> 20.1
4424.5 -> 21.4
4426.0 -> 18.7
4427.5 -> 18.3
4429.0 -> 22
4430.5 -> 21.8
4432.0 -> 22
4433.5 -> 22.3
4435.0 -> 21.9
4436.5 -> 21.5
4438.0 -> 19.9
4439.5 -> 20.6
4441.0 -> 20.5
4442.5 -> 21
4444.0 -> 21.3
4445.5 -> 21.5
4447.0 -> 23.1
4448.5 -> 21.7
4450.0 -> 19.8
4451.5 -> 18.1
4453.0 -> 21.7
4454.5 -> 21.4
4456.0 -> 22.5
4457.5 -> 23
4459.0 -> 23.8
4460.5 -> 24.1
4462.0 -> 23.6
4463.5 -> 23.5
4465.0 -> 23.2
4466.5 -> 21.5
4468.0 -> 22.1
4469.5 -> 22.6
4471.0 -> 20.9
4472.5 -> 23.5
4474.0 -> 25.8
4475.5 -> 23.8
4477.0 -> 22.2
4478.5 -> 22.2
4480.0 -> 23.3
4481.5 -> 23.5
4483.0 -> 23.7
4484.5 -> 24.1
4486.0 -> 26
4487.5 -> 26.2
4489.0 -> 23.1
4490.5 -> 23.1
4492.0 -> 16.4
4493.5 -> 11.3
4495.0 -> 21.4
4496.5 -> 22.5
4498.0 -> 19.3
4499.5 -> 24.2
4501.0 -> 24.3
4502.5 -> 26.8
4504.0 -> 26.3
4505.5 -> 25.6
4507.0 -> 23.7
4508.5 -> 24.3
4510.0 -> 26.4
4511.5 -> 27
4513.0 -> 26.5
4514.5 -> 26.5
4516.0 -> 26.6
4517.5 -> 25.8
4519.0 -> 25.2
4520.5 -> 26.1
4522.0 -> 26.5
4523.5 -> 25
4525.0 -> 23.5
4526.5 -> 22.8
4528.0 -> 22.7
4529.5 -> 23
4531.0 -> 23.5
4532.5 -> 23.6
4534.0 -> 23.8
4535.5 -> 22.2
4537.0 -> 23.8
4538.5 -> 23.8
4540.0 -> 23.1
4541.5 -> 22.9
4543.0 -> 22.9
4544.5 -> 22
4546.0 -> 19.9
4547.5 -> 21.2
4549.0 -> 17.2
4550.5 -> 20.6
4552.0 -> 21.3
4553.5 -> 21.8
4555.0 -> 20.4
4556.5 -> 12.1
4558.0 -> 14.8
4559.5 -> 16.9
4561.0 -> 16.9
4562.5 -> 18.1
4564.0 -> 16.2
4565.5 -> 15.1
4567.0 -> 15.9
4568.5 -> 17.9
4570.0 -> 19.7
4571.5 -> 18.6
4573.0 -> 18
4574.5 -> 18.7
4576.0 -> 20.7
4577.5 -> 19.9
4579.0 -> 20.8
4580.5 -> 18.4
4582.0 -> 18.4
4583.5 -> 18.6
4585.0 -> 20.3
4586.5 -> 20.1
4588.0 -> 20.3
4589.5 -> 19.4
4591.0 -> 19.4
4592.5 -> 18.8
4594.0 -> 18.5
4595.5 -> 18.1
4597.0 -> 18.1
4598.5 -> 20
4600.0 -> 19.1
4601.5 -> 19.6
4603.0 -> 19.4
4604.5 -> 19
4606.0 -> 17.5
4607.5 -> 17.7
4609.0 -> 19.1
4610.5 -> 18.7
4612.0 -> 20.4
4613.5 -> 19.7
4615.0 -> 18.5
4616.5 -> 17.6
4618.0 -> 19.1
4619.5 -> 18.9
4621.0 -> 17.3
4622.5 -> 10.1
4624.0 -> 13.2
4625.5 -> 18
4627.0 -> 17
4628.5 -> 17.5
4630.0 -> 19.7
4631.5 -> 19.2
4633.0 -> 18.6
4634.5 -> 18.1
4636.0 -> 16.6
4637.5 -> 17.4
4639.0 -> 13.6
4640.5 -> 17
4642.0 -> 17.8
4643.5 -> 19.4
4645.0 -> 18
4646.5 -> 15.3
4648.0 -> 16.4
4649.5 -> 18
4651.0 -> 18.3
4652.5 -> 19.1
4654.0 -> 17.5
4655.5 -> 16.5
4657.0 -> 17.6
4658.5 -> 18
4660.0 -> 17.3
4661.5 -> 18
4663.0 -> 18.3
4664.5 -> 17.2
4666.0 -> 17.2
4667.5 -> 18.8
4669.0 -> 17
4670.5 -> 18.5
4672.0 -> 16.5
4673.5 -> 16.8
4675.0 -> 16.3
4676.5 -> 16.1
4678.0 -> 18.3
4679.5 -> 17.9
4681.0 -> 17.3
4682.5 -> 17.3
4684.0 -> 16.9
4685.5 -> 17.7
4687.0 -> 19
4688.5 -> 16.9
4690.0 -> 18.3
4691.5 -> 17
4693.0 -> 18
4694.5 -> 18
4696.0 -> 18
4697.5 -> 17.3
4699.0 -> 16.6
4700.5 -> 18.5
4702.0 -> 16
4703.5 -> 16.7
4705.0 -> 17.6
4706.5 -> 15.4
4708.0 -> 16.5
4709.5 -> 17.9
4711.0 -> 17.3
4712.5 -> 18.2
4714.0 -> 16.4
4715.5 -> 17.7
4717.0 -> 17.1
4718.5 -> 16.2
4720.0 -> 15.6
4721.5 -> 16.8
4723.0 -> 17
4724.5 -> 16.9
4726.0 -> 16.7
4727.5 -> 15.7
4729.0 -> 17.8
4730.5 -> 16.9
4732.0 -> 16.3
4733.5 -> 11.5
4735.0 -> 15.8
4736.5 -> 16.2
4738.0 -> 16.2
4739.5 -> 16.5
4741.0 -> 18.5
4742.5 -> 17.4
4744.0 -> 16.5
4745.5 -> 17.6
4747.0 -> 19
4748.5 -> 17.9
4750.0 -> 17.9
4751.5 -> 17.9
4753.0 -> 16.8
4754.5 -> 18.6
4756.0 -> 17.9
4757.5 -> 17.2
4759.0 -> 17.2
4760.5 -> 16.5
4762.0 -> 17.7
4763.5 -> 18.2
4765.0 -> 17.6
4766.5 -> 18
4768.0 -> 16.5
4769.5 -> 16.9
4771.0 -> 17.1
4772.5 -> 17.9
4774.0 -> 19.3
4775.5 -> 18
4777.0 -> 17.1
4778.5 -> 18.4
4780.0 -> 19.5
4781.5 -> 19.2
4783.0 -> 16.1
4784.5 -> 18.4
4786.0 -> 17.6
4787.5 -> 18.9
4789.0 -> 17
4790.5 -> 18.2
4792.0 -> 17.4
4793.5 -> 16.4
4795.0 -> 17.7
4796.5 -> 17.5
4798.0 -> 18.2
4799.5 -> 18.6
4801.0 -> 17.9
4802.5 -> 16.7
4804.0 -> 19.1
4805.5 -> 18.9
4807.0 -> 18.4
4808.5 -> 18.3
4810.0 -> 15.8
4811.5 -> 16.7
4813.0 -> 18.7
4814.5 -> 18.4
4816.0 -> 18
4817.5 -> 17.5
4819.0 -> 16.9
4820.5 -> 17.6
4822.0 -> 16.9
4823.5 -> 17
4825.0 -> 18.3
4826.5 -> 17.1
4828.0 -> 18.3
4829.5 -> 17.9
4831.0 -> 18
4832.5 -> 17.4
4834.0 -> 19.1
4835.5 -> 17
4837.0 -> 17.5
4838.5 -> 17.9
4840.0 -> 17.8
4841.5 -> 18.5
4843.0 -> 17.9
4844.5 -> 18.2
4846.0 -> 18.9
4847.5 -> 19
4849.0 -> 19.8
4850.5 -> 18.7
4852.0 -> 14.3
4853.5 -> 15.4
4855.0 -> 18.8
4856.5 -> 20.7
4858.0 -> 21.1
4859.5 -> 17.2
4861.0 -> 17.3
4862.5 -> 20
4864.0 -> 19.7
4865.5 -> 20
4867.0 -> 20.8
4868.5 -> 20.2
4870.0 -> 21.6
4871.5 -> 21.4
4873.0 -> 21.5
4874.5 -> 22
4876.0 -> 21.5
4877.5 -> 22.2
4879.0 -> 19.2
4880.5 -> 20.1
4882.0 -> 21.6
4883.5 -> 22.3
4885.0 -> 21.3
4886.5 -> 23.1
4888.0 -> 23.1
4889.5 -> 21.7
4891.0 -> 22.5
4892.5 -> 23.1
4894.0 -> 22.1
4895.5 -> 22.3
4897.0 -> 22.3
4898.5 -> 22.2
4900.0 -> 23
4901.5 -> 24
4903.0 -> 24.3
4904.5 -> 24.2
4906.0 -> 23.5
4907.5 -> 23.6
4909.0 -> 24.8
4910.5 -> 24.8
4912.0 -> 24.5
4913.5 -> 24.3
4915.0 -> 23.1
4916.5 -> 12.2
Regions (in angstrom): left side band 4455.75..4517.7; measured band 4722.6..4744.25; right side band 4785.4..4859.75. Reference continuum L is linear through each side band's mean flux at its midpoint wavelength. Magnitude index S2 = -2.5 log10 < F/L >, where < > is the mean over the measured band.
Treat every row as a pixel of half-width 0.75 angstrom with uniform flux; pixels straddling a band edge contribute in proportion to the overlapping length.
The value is 0.183 mag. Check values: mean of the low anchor 23.5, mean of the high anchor 17.9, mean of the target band 16.4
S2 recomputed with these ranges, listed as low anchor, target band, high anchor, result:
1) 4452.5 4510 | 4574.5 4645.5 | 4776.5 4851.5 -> 0.15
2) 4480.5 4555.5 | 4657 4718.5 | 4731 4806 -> 0.12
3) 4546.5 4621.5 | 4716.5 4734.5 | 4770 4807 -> 0.13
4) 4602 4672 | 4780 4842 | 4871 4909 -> 0.17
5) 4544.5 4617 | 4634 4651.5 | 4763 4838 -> 0.08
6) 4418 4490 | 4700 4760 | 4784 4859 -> 0.12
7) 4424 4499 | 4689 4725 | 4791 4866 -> 0.13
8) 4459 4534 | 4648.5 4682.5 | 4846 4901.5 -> 0.26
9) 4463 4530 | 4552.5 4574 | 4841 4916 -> 0.31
